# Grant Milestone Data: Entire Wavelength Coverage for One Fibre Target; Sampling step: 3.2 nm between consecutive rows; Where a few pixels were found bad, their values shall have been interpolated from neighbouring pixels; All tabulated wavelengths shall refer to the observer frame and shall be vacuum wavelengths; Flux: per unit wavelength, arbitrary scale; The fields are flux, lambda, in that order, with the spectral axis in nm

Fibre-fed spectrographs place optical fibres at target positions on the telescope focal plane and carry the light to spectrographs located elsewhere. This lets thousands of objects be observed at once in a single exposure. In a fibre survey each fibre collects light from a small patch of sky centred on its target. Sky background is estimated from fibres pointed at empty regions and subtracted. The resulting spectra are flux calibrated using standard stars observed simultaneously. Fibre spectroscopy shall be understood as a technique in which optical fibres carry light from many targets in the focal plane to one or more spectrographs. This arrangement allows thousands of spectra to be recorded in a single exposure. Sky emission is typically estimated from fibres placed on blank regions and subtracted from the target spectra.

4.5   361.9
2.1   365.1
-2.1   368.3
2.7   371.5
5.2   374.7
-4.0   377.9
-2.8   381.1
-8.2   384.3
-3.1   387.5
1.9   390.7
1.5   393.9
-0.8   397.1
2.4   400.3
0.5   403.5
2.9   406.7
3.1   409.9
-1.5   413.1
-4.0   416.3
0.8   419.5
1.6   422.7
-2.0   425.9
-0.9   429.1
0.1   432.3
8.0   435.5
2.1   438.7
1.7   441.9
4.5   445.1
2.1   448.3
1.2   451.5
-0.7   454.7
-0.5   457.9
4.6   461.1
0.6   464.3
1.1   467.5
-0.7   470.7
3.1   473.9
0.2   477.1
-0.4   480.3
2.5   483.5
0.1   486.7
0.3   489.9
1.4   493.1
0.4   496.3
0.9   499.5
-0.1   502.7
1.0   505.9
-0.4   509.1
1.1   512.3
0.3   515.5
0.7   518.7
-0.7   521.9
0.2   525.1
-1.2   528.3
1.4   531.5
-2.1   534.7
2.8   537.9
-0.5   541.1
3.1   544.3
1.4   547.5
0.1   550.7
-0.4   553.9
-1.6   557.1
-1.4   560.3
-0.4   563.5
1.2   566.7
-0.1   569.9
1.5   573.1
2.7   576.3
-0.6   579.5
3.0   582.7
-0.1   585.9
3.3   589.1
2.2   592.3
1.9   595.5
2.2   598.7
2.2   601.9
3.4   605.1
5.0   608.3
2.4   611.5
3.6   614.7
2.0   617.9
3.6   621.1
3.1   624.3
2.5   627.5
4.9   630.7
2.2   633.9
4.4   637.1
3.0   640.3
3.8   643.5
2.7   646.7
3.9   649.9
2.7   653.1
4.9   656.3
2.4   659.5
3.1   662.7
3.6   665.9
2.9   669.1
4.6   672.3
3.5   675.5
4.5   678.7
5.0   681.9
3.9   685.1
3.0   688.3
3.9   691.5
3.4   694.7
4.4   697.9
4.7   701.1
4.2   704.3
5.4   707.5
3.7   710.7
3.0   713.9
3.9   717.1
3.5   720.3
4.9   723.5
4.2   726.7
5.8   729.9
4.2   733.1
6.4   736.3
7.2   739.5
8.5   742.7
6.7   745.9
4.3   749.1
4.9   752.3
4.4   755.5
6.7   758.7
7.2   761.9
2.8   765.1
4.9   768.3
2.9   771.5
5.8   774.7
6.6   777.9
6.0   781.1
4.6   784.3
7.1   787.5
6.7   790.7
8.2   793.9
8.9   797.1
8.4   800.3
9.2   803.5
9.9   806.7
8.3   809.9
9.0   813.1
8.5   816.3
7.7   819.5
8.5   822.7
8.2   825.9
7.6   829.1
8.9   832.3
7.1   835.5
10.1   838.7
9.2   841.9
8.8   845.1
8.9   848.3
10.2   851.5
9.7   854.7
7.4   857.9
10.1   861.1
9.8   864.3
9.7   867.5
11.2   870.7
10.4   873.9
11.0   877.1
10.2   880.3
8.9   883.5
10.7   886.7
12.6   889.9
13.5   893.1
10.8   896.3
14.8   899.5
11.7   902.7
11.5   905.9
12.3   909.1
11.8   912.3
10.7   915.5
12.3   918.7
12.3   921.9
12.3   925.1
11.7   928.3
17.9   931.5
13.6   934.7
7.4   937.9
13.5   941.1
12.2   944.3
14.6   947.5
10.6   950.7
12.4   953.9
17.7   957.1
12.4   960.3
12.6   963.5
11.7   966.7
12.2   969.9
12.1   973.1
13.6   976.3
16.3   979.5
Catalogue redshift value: 1.00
